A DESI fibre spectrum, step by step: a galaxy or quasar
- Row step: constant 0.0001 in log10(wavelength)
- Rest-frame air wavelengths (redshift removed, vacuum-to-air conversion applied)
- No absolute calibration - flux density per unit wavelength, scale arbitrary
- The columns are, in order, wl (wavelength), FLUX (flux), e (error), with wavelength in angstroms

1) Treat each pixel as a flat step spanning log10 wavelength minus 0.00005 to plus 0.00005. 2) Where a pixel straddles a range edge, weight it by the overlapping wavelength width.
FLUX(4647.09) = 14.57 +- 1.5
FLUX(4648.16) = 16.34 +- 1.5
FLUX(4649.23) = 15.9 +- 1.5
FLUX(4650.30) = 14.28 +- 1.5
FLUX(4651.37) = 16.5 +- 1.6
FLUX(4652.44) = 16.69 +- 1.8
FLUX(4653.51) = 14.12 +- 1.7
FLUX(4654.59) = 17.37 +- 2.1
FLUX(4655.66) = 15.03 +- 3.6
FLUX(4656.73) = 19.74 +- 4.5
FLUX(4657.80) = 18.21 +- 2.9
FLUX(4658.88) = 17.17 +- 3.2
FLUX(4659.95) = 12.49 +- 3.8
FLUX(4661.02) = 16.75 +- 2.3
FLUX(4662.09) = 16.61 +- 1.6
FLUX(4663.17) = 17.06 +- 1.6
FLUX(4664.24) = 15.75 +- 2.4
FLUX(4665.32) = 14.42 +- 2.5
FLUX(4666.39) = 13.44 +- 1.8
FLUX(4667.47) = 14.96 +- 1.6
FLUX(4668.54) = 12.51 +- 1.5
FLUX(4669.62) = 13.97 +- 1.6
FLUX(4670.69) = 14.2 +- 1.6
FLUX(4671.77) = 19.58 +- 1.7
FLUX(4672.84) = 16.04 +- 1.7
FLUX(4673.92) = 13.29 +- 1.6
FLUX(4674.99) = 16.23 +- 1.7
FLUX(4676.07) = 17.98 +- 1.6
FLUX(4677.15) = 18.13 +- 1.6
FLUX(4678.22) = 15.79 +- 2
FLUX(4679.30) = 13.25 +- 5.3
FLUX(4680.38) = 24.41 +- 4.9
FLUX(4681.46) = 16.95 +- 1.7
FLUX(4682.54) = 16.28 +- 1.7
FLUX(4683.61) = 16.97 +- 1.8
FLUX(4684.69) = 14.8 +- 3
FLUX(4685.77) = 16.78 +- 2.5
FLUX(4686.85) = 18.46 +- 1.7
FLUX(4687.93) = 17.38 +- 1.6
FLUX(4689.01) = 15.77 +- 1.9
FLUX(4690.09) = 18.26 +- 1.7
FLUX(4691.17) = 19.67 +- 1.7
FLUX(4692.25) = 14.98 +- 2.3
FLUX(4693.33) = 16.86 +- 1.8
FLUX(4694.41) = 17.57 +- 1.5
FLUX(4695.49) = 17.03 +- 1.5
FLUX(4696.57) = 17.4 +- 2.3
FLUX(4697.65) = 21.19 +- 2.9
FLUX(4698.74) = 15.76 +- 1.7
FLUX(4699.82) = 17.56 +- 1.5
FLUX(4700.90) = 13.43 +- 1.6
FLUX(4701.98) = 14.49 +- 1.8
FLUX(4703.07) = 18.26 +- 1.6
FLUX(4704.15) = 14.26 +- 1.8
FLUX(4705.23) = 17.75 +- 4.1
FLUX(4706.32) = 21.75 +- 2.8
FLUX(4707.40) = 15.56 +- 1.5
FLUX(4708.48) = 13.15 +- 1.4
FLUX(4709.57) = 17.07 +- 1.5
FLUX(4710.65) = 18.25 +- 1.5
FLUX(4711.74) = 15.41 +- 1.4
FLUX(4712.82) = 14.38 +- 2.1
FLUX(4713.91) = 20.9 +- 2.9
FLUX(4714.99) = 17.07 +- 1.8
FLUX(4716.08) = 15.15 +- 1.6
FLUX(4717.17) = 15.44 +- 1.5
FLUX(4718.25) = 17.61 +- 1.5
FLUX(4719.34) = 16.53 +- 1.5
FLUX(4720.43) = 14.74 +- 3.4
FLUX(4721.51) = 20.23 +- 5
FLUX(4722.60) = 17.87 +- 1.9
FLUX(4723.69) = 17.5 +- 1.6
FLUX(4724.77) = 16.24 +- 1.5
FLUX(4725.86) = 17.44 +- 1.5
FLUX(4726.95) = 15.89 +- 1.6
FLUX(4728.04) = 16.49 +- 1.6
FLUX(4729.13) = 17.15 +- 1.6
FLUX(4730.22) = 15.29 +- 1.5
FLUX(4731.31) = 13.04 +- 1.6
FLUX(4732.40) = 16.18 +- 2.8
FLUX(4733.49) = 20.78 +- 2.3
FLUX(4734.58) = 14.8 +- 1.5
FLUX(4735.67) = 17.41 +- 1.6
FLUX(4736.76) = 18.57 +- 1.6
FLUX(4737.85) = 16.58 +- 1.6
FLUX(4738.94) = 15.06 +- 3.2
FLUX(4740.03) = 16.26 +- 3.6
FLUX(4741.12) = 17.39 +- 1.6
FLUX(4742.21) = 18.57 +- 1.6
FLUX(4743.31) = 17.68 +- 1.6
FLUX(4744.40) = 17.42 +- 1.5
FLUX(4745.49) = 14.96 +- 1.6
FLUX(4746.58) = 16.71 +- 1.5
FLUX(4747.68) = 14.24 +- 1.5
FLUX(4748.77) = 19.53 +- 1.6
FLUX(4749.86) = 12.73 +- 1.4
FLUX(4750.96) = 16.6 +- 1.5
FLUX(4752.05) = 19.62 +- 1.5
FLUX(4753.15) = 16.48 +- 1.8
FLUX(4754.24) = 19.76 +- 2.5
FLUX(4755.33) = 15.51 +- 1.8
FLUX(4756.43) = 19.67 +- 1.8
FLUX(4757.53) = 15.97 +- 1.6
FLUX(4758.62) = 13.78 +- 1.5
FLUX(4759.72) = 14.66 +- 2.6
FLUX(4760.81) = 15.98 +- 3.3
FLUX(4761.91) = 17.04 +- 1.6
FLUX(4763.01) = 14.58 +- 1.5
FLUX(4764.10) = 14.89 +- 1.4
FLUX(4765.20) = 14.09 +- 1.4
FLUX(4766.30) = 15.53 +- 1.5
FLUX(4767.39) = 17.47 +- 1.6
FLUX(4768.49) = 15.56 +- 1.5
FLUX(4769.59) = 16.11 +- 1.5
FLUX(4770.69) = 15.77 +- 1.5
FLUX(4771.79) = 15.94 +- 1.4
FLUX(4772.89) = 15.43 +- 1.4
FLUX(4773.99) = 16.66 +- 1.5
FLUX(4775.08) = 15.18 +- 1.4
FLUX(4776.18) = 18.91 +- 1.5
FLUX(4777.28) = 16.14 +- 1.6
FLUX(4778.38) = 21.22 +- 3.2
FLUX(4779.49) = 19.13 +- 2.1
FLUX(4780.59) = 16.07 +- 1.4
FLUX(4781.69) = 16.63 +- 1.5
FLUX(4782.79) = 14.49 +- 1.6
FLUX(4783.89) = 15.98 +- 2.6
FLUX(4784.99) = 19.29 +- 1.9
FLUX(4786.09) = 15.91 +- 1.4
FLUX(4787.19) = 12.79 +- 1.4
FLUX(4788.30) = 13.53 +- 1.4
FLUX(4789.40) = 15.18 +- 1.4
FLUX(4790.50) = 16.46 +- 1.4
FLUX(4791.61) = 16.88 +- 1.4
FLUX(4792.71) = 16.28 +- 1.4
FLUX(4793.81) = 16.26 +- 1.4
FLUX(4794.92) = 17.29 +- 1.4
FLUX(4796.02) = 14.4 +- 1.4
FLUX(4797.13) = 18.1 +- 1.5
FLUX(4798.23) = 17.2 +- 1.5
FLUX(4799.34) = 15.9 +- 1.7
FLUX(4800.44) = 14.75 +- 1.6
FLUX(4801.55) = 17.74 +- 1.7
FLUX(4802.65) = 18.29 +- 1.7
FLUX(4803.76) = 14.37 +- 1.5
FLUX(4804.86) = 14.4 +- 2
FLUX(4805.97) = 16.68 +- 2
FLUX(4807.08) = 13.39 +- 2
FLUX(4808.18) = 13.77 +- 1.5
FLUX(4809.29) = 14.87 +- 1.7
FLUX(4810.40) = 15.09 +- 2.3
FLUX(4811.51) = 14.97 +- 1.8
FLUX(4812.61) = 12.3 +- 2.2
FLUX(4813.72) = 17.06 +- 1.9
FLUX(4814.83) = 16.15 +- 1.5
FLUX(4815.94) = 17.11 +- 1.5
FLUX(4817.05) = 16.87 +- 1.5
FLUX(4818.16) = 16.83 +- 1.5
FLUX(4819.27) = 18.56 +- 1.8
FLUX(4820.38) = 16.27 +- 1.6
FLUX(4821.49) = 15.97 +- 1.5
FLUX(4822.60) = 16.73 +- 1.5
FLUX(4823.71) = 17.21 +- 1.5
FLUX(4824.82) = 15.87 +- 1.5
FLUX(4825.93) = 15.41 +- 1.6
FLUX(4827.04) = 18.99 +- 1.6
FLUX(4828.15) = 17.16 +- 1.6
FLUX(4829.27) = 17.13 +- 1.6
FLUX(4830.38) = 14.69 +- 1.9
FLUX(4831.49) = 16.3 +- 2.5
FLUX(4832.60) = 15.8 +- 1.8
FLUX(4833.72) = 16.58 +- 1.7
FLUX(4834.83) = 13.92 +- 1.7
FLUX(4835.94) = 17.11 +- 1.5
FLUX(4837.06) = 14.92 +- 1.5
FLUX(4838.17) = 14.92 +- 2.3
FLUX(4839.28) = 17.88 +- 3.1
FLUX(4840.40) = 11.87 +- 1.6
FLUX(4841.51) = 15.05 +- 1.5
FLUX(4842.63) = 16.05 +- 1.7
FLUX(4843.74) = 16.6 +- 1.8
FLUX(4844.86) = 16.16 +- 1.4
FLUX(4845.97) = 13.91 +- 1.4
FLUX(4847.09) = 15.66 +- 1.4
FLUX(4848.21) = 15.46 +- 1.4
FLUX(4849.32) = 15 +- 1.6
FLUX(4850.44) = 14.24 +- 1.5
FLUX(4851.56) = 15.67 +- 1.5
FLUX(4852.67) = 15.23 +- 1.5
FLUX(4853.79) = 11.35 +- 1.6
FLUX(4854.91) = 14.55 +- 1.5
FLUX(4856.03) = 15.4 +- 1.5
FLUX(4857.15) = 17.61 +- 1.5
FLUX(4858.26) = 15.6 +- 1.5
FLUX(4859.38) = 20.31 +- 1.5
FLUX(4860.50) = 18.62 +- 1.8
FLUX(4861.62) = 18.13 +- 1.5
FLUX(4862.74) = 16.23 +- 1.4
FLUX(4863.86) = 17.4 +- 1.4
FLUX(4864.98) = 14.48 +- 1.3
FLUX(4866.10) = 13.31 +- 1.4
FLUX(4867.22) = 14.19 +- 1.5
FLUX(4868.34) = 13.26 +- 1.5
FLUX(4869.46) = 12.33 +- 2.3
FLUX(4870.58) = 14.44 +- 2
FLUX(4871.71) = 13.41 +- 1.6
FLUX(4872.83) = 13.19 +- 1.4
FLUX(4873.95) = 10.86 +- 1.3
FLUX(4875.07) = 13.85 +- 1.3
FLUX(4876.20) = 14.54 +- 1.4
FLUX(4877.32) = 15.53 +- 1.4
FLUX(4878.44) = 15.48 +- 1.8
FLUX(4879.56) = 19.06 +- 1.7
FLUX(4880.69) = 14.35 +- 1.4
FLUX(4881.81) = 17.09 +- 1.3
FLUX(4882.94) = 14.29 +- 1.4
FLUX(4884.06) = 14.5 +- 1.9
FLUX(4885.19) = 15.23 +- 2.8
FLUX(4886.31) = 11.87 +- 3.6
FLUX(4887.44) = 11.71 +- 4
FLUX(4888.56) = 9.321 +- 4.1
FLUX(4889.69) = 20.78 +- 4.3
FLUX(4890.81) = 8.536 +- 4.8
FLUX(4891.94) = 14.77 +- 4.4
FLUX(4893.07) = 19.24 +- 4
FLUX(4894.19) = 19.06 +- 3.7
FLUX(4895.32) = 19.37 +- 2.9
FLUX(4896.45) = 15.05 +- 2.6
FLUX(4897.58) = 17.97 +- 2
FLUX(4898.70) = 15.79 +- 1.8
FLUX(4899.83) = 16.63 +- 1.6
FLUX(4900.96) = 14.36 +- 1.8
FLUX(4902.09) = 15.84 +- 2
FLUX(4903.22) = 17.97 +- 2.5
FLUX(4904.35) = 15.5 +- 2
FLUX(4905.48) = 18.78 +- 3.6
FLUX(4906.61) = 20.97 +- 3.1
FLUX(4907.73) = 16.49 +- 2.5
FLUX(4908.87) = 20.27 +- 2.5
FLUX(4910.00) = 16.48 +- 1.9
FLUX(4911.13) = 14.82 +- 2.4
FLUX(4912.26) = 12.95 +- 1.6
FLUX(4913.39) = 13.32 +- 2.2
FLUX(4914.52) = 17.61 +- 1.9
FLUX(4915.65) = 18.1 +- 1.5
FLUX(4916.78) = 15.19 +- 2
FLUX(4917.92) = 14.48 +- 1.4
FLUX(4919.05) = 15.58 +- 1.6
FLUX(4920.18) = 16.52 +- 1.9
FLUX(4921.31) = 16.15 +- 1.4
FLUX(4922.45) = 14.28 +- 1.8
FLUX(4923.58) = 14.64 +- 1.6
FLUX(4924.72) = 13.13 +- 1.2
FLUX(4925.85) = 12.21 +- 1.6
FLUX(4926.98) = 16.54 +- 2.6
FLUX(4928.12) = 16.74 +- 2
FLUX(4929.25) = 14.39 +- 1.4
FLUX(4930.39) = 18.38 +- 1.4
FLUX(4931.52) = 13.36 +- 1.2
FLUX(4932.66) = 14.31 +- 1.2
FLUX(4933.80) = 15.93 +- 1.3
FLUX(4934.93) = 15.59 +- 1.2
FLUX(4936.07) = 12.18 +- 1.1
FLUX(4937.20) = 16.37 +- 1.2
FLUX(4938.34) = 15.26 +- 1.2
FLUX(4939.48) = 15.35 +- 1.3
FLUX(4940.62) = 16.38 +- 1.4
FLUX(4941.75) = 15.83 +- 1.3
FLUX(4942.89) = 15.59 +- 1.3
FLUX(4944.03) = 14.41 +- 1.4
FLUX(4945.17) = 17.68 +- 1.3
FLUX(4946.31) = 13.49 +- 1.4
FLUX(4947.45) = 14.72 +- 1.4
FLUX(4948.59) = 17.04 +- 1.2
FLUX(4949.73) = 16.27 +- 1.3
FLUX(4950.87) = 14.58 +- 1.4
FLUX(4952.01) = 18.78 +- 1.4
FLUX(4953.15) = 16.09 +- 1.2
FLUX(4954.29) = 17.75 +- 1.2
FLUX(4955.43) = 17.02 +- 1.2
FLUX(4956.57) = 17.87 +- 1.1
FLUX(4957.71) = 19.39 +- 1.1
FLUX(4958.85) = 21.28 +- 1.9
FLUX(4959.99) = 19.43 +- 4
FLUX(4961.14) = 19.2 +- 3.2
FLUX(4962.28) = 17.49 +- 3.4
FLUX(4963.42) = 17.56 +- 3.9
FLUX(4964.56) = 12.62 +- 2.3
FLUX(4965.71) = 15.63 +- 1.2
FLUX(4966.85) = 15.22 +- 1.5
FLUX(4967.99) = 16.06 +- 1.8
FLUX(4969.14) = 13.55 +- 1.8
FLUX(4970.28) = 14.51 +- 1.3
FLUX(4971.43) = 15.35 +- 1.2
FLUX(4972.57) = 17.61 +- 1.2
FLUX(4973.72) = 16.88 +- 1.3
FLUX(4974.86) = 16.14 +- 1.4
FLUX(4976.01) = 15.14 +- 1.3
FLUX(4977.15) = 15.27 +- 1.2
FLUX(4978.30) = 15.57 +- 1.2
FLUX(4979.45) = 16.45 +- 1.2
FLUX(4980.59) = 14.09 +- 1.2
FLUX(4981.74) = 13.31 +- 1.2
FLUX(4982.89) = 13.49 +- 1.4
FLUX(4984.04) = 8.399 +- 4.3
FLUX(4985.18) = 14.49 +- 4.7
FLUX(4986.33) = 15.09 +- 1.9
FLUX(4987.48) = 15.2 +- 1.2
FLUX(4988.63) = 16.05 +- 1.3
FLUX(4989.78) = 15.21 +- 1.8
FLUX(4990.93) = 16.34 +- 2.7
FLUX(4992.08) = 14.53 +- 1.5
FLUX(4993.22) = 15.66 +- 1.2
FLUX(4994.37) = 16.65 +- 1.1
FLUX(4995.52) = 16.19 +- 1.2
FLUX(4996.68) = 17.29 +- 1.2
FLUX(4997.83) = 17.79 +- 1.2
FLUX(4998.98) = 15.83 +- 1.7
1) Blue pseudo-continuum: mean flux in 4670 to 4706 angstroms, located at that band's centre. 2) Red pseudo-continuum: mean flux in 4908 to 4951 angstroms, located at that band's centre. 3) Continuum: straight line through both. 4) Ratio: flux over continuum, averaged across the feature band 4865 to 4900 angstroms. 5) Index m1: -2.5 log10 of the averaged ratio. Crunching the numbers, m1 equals 0.07 mag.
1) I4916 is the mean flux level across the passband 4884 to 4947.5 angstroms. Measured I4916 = 15.6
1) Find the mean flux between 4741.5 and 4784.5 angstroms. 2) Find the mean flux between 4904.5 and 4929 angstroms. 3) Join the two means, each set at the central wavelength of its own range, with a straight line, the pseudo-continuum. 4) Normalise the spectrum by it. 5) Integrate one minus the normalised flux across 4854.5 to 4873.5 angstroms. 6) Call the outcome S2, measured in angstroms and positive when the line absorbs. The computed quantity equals 0.8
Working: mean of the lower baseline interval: 16.5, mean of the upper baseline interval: 15.9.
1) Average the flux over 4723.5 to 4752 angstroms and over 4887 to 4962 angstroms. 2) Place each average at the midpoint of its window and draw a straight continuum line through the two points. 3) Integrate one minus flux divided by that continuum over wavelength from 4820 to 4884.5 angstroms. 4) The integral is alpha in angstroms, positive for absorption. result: 3.27 angstroms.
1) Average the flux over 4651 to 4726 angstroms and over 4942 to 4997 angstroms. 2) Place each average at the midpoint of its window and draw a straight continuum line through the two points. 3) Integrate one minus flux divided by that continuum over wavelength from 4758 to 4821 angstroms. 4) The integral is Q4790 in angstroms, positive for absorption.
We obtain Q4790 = 1.3 angstroms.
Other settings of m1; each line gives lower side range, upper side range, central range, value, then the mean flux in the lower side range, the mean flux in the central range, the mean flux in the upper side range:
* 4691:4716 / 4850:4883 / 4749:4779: -0.01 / 16.9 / 16.4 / 15.1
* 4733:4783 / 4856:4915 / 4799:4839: 0.01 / 16.6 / 16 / 15.6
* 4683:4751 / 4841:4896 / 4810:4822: -0.03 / 16.8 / 16.1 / 15.1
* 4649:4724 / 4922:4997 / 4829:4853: 0.04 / 16.5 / 15.4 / 15.7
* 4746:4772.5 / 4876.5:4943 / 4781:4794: 0.02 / 16.2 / 15.8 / 15.6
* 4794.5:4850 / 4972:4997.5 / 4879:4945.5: -0.01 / 15.9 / 15.7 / 15.3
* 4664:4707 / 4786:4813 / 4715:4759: -0.04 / 16.6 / 16.7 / 15.5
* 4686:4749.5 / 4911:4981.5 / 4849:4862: 0.02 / 16.9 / 16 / 15.8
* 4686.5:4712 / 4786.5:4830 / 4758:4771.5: 0.06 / 17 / 15.5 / 16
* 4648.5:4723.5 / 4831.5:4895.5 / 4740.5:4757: -0.07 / 16.5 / 17.1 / 15.2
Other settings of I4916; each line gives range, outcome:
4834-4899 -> 15.2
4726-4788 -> 16.4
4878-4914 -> 15.9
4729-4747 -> 16.7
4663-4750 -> 16.6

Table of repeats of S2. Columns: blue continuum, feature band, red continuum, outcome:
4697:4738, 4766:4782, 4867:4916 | -0.46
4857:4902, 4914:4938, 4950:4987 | 0.51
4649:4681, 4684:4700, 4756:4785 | -1.15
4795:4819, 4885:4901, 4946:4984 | 0.62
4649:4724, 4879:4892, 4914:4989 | 1.34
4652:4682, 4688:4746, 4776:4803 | -1.88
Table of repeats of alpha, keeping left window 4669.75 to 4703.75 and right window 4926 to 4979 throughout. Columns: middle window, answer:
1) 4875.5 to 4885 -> 0.4 angstroms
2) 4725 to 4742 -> 0.2 angstroms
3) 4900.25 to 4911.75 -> -0.6 angstroms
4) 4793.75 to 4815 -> 1.2 angstroms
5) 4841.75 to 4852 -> 0.6 angstroms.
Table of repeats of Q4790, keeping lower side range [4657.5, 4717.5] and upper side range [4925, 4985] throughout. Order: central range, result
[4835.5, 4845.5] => 0.3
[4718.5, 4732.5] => -0.1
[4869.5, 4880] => 1.1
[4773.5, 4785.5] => -0.7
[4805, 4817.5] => 0.7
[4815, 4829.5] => -0.7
